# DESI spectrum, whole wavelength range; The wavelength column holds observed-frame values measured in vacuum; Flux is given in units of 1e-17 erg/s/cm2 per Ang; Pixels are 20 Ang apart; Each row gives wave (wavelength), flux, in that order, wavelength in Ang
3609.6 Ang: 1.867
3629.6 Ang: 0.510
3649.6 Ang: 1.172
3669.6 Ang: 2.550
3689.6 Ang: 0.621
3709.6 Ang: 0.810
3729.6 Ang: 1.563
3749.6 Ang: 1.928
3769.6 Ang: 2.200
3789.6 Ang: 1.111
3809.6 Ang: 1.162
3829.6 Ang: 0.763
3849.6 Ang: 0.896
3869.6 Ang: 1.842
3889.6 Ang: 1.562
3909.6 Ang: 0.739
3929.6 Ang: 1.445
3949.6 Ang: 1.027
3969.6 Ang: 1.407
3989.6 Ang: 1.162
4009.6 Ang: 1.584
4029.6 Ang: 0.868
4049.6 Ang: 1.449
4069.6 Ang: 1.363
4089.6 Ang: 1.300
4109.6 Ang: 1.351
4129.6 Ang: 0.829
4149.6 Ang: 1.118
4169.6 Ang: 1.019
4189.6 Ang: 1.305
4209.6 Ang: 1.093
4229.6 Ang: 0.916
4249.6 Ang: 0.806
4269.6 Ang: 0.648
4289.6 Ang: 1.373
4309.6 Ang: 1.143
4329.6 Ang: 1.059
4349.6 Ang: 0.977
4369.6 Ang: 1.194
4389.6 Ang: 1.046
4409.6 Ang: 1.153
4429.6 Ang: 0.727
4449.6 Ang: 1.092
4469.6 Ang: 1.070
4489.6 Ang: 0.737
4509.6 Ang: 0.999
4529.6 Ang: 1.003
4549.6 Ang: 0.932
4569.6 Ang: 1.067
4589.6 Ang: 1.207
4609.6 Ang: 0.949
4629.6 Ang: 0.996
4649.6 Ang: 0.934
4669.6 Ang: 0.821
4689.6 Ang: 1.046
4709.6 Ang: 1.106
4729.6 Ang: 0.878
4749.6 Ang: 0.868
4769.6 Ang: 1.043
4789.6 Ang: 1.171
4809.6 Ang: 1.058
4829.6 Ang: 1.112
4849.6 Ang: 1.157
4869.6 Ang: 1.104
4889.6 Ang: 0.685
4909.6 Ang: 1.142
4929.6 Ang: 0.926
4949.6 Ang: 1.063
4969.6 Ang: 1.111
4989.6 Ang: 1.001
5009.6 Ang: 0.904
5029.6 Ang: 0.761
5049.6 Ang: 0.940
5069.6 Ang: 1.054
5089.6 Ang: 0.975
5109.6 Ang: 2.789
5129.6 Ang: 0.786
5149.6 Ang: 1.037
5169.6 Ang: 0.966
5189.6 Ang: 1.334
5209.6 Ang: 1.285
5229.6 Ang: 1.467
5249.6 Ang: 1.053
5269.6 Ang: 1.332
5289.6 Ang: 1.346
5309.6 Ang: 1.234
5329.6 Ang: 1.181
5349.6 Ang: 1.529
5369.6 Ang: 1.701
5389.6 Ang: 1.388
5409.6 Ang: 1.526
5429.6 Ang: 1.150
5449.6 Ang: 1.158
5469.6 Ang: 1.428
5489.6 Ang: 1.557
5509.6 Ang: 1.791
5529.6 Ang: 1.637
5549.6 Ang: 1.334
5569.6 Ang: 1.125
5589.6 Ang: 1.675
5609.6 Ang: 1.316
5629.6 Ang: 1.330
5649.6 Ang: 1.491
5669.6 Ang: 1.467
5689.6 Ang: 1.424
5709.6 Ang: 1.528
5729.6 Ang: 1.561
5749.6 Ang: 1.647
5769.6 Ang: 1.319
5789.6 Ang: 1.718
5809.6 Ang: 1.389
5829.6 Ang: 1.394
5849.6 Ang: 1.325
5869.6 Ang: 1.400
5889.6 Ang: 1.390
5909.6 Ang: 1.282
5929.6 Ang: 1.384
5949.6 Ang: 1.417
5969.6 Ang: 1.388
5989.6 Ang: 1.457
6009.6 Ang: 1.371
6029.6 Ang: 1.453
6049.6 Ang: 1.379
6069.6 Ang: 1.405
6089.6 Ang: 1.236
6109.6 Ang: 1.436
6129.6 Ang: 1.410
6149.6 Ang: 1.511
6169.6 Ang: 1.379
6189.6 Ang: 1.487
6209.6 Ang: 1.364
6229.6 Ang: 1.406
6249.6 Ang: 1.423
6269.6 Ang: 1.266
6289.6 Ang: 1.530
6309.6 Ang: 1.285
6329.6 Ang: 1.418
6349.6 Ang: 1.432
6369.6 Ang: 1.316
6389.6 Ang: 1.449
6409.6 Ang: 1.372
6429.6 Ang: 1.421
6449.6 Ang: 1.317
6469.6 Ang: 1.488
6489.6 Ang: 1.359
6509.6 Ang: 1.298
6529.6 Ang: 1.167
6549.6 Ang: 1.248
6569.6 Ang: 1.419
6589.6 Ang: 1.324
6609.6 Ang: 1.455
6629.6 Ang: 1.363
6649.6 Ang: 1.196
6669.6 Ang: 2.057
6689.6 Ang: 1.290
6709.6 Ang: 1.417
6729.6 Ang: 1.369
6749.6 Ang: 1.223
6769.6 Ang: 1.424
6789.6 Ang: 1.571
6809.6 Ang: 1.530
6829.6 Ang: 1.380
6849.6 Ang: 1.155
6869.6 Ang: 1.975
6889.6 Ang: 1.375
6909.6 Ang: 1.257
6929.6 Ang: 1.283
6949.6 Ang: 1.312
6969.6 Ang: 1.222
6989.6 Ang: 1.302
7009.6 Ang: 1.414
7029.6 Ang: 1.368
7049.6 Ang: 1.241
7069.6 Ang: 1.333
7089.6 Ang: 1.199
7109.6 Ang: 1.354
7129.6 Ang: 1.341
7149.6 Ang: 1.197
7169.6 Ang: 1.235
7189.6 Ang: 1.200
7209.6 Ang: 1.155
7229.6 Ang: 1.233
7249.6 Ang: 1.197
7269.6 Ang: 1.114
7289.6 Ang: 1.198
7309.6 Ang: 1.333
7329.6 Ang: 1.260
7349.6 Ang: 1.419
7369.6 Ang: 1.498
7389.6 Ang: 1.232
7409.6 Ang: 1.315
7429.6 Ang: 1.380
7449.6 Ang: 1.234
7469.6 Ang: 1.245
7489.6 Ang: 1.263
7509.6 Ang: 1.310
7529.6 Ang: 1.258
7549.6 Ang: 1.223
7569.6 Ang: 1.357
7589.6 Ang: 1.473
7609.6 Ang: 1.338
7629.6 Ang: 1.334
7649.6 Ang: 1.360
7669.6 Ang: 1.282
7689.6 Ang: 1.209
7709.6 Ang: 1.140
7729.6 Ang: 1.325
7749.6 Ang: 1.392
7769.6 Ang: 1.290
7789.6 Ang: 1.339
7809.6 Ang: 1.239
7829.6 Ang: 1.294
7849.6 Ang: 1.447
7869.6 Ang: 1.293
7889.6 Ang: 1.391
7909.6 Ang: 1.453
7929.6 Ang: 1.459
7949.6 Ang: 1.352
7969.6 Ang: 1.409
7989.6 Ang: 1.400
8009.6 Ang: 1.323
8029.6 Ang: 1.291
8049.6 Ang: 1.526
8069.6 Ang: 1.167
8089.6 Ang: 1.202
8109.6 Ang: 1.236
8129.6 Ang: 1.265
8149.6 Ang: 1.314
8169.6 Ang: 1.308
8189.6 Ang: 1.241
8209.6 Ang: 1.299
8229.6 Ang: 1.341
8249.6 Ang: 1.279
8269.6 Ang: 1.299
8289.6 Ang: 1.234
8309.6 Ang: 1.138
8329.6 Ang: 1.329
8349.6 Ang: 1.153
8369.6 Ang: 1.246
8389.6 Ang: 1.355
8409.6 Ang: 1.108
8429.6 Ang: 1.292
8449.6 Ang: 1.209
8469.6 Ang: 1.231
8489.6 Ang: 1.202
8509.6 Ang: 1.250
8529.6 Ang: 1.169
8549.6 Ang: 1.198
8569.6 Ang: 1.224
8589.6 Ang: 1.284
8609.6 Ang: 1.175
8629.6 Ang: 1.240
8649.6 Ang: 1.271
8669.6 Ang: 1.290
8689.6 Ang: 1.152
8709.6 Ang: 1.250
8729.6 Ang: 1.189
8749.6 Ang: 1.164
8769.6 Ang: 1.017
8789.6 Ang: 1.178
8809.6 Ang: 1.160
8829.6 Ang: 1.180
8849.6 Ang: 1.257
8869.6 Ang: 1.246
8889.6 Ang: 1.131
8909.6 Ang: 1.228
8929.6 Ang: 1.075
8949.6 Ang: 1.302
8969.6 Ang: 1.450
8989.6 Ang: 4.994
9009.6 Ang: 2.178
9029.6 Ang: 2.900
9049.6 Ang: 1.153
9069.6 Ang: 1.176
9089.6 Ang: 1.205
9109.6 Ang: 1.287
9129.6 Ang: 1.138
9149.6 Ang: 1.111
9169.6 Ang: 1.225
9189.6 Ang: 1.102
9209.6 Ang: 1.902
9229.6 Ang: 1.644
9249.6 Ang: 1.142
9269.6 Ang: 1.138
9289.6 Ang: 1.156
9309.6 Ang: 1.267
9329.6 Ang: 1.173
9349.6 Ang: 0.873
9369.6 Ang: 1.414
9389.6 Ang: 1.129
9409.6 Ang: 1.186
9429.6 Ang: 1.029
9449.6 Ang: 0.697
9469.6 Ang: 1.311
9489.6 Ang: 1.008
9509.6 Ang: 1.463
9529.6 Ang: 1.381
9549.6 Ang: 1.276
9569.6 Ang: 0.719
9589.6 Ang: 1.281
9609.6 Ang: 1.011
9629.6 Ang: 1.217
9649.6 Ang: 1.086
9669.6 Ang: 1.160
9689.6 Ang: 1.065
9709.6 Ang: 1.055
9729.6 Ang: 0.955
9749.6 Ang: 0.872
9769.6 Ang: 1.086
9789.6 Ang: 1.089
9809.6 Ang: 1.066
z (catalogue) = 0.37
